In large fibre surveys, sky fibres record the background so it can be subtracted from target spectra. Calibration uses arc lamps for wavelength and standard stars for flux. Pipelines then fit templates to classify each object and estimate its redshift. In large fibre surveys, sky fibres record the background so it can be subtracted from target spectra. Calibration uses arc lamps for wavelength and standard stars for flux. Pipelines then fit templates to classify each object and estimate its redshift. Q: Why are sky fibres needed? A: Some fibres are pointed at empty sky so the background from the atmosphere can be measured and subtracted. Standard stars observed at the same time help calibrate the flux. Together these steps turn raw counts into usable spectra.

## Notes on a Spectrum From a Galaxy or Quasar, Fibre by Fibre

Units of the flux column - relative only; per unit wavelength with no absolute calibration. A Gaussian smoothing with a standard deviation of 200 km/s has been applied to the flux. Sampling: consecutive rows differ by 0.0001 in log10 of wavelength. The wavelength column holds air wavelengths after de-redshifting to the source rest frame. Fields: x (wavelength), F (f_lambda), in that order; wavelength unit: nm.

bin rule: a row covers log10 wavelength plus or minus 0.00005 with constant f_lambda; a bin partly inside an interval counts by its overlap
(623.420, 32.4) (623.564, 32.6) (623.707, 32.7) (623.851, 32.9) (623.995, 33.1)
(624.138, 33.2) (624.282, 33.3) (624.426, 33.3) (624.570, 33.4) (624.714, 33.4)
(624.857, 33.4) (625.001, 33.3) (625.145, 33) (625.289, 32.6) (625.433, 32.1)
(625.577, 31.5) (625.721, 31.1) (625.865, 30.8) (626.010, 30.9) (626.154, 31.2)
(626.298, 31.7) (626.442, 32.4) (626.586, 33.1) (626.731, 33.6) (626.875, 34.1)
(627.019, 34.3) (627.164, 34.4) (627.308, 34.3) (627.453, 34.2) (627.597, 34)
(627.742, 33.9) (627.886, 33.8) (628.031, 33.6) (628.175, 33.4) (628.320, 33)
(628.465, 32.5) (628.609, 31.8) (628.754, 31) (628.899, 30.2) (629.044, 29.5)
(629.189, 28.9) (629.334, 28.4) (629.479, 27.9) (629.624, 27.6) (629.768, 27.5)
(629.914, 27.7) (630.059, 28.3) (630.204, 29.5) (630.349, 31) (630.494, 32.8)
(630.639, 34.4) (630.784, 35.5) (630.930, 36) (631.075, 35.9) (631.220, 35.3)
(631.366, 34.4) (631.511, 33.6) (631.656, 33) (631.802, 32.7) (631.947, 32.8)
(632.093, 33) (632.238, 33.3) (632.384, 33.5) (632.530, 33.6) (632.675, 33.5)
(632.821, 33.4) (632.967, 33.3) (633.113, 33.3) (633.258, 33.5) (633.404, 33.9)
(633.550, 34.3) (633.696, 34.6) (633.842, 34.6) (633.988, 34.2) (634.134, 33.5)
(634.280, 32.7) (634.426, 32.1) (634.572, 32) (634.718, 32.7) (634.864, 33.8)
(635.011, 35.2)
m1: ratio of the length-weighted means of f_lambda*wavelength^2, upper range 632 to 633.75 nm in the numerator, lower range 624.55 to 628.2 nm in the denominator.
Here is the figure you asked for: 1.04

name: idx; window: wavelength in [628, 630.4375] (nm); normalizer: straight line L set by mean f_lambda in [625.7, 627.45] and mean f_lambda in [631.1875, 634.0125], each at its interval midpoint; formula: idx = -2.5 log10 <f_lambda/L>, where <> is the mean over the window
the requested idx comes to 0.11 mag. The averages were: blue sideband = 32.8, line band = 30.1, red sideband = 33.7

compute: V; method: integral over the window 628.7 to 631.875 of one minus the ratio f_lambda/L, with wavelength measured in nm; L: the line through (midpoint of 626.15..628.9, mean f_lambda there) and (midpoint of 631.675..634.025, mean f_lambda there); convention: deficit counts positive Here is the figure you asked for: 0.19 nm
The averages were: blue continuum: 33.1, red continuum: 33.6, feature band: 31.4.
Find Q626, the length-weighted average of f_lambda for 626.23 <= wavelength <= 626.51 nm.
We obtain 32.1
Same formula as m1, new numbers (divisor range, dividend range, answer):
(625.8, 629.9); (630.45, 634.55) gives 1.08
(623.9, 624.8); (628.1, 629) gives 0.97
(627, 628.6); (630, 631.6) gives 1.00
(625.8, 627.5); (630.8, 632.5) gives 1.05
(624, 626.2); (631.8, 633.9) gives 1.06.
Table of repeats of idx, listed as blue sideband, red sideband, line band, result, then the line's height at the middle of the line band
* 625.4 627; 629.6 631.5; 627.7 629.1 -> 0.00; 32.1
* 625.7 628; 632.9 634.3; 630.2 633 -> 0.00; 33.6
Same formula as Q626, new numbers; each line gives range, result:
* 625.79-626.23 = 30.9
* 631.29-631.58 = 34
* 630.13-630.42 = 30.3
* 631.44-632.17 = 33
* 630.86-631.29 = 35.8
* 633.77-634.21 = 34.1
